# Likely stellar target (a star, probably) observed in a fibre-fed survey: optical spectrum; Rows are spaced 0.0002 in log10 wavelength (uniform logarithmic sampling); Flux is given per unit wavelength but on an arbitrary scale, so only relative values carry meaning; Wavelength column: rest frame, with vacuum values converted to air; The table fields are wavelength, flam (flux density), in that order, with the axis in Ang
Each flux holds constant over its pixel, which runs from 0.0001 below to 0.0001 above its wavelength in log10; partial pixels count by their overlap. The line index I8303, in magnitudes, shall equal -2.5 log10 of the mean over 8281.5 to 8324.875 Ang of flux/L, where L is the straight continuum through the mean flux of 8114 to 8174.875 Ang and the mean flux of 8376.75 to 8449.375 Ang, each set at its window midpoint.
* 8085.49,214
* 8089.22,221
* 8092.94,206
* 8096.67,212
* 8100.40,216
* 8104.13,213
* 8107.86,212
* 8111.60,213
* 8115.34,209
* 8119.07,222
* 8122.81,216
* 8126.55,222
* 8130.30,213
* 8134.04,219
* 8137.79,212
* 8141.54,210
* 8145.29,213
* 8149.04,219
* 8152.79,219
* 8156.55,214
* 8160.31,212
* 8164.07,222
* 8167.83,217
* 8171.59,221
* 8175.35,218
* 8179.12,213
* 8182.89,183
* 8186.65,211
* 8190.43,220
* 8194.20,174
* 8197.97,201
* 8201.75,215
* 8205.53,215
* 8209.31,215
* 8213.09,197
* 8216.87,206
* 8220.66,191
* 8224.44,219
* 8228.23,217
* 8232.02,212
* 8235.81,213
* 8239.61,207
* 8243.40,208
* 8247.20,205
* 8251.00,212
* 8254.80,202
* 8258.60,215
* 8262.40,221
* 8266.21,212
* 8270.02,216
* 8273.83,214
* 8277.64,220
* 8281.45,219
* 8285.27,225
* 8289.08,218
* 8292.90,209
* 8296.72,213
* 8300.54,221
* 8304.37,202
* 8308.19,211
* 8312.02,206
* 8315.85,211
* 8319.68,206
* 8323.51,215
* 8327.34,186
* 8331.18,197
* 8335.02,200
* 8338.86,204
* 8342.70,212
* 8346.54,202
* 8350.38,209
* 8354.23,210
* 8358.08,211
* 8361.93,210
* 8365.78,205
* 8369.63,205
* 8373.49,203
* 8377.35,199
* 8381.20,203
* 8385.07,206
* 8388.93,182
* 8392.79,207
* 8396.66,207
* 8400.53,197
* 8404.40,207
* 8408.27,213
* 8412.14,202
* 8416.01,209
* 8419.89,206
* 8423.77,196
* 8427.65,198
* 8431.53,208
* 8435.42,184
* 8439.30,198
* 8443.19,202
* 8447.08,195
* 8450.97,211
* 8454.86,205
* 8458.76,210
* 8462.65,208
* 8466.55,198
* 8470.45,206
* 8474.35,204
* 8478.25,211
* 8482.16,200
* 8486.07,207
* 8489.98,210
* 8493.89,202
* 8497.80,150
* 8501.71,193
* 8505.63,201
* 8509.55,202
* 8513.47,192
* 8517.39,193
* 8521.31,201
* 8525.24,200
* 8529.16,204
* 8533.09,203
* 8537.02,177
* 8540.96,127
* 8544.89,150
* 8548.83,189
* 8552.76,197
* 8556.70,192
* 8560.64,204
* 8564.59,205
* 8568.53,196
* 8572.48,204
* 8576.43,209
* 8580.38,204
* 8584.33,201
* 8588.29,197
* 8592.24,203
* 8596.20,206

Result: -0.03 mag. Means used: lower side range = 216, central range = 213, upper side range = 201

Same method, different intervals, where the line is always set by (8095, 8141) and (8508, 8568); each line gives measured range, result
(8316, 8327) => -0.026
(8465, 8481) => -0.063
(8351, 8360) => -0.052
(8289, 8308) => -0.043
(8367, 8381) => -0.019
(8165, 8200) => 0.021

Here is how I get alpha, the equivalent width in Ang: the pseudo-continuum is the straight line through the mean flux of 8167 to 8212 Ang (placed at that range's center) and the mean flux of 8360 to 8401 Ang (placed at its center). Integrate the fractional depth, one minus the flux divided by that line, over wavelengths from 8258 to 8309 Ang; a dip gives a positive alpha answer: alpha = -2.5 Ang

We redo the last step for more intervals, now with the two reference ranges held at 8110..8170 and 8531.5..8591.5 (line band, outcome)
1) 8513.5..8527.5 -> -0.3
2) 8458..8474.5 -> -0.7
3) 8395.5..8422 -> -0.8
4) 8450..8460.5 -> -0.6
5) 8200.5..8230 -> 0.3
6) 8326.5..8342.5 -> 0.4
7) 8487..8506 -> 0.3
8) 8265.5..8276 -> -0.3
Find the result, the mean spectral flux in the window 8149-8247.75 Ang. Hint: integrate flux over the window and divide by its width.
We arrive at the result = 210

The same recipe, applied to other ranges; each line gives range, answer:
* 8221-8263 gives 211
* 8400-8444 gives 202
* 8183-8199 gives 200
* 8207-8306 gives 212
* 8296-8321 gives 210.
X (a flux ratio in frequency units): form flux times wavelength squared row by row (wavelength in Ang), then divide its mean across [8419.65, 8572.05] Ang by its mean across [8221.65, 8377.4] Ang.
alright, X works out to 1.0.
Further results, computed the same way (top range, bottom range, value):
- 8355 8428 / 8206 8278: 1.00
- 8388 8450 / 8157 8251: 1.01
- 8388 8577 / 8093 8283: 1.00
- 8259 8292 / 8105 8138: 1.05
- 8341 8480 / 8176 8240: 1.04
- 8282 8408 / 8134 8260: 1.02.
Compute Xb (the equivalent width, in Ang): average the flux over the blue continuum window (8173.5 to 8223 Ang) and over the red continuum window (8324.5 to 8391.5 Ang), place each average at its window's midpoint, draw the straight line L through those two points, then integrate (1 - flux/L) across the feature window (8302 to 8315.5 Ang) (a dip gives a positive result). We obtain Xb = -0.3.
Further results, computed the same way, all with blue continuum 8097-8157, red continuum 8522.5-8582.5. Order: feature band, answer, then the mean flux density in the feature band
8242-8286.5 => -1.4 Ang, 214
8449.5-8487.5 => -2.0 Ang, 206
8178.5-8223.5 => 1.6 Ang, 203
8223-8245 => -0.4 Ang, 213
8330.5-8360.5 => -0.5 Ang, 206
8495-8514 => 0.6 Ang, 188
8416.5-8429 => -0.2 Ang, 201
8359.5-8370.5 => -0.3 Ang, 207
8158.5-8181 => -0.5 Ang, 217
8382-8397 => 0.0 Ang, 200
